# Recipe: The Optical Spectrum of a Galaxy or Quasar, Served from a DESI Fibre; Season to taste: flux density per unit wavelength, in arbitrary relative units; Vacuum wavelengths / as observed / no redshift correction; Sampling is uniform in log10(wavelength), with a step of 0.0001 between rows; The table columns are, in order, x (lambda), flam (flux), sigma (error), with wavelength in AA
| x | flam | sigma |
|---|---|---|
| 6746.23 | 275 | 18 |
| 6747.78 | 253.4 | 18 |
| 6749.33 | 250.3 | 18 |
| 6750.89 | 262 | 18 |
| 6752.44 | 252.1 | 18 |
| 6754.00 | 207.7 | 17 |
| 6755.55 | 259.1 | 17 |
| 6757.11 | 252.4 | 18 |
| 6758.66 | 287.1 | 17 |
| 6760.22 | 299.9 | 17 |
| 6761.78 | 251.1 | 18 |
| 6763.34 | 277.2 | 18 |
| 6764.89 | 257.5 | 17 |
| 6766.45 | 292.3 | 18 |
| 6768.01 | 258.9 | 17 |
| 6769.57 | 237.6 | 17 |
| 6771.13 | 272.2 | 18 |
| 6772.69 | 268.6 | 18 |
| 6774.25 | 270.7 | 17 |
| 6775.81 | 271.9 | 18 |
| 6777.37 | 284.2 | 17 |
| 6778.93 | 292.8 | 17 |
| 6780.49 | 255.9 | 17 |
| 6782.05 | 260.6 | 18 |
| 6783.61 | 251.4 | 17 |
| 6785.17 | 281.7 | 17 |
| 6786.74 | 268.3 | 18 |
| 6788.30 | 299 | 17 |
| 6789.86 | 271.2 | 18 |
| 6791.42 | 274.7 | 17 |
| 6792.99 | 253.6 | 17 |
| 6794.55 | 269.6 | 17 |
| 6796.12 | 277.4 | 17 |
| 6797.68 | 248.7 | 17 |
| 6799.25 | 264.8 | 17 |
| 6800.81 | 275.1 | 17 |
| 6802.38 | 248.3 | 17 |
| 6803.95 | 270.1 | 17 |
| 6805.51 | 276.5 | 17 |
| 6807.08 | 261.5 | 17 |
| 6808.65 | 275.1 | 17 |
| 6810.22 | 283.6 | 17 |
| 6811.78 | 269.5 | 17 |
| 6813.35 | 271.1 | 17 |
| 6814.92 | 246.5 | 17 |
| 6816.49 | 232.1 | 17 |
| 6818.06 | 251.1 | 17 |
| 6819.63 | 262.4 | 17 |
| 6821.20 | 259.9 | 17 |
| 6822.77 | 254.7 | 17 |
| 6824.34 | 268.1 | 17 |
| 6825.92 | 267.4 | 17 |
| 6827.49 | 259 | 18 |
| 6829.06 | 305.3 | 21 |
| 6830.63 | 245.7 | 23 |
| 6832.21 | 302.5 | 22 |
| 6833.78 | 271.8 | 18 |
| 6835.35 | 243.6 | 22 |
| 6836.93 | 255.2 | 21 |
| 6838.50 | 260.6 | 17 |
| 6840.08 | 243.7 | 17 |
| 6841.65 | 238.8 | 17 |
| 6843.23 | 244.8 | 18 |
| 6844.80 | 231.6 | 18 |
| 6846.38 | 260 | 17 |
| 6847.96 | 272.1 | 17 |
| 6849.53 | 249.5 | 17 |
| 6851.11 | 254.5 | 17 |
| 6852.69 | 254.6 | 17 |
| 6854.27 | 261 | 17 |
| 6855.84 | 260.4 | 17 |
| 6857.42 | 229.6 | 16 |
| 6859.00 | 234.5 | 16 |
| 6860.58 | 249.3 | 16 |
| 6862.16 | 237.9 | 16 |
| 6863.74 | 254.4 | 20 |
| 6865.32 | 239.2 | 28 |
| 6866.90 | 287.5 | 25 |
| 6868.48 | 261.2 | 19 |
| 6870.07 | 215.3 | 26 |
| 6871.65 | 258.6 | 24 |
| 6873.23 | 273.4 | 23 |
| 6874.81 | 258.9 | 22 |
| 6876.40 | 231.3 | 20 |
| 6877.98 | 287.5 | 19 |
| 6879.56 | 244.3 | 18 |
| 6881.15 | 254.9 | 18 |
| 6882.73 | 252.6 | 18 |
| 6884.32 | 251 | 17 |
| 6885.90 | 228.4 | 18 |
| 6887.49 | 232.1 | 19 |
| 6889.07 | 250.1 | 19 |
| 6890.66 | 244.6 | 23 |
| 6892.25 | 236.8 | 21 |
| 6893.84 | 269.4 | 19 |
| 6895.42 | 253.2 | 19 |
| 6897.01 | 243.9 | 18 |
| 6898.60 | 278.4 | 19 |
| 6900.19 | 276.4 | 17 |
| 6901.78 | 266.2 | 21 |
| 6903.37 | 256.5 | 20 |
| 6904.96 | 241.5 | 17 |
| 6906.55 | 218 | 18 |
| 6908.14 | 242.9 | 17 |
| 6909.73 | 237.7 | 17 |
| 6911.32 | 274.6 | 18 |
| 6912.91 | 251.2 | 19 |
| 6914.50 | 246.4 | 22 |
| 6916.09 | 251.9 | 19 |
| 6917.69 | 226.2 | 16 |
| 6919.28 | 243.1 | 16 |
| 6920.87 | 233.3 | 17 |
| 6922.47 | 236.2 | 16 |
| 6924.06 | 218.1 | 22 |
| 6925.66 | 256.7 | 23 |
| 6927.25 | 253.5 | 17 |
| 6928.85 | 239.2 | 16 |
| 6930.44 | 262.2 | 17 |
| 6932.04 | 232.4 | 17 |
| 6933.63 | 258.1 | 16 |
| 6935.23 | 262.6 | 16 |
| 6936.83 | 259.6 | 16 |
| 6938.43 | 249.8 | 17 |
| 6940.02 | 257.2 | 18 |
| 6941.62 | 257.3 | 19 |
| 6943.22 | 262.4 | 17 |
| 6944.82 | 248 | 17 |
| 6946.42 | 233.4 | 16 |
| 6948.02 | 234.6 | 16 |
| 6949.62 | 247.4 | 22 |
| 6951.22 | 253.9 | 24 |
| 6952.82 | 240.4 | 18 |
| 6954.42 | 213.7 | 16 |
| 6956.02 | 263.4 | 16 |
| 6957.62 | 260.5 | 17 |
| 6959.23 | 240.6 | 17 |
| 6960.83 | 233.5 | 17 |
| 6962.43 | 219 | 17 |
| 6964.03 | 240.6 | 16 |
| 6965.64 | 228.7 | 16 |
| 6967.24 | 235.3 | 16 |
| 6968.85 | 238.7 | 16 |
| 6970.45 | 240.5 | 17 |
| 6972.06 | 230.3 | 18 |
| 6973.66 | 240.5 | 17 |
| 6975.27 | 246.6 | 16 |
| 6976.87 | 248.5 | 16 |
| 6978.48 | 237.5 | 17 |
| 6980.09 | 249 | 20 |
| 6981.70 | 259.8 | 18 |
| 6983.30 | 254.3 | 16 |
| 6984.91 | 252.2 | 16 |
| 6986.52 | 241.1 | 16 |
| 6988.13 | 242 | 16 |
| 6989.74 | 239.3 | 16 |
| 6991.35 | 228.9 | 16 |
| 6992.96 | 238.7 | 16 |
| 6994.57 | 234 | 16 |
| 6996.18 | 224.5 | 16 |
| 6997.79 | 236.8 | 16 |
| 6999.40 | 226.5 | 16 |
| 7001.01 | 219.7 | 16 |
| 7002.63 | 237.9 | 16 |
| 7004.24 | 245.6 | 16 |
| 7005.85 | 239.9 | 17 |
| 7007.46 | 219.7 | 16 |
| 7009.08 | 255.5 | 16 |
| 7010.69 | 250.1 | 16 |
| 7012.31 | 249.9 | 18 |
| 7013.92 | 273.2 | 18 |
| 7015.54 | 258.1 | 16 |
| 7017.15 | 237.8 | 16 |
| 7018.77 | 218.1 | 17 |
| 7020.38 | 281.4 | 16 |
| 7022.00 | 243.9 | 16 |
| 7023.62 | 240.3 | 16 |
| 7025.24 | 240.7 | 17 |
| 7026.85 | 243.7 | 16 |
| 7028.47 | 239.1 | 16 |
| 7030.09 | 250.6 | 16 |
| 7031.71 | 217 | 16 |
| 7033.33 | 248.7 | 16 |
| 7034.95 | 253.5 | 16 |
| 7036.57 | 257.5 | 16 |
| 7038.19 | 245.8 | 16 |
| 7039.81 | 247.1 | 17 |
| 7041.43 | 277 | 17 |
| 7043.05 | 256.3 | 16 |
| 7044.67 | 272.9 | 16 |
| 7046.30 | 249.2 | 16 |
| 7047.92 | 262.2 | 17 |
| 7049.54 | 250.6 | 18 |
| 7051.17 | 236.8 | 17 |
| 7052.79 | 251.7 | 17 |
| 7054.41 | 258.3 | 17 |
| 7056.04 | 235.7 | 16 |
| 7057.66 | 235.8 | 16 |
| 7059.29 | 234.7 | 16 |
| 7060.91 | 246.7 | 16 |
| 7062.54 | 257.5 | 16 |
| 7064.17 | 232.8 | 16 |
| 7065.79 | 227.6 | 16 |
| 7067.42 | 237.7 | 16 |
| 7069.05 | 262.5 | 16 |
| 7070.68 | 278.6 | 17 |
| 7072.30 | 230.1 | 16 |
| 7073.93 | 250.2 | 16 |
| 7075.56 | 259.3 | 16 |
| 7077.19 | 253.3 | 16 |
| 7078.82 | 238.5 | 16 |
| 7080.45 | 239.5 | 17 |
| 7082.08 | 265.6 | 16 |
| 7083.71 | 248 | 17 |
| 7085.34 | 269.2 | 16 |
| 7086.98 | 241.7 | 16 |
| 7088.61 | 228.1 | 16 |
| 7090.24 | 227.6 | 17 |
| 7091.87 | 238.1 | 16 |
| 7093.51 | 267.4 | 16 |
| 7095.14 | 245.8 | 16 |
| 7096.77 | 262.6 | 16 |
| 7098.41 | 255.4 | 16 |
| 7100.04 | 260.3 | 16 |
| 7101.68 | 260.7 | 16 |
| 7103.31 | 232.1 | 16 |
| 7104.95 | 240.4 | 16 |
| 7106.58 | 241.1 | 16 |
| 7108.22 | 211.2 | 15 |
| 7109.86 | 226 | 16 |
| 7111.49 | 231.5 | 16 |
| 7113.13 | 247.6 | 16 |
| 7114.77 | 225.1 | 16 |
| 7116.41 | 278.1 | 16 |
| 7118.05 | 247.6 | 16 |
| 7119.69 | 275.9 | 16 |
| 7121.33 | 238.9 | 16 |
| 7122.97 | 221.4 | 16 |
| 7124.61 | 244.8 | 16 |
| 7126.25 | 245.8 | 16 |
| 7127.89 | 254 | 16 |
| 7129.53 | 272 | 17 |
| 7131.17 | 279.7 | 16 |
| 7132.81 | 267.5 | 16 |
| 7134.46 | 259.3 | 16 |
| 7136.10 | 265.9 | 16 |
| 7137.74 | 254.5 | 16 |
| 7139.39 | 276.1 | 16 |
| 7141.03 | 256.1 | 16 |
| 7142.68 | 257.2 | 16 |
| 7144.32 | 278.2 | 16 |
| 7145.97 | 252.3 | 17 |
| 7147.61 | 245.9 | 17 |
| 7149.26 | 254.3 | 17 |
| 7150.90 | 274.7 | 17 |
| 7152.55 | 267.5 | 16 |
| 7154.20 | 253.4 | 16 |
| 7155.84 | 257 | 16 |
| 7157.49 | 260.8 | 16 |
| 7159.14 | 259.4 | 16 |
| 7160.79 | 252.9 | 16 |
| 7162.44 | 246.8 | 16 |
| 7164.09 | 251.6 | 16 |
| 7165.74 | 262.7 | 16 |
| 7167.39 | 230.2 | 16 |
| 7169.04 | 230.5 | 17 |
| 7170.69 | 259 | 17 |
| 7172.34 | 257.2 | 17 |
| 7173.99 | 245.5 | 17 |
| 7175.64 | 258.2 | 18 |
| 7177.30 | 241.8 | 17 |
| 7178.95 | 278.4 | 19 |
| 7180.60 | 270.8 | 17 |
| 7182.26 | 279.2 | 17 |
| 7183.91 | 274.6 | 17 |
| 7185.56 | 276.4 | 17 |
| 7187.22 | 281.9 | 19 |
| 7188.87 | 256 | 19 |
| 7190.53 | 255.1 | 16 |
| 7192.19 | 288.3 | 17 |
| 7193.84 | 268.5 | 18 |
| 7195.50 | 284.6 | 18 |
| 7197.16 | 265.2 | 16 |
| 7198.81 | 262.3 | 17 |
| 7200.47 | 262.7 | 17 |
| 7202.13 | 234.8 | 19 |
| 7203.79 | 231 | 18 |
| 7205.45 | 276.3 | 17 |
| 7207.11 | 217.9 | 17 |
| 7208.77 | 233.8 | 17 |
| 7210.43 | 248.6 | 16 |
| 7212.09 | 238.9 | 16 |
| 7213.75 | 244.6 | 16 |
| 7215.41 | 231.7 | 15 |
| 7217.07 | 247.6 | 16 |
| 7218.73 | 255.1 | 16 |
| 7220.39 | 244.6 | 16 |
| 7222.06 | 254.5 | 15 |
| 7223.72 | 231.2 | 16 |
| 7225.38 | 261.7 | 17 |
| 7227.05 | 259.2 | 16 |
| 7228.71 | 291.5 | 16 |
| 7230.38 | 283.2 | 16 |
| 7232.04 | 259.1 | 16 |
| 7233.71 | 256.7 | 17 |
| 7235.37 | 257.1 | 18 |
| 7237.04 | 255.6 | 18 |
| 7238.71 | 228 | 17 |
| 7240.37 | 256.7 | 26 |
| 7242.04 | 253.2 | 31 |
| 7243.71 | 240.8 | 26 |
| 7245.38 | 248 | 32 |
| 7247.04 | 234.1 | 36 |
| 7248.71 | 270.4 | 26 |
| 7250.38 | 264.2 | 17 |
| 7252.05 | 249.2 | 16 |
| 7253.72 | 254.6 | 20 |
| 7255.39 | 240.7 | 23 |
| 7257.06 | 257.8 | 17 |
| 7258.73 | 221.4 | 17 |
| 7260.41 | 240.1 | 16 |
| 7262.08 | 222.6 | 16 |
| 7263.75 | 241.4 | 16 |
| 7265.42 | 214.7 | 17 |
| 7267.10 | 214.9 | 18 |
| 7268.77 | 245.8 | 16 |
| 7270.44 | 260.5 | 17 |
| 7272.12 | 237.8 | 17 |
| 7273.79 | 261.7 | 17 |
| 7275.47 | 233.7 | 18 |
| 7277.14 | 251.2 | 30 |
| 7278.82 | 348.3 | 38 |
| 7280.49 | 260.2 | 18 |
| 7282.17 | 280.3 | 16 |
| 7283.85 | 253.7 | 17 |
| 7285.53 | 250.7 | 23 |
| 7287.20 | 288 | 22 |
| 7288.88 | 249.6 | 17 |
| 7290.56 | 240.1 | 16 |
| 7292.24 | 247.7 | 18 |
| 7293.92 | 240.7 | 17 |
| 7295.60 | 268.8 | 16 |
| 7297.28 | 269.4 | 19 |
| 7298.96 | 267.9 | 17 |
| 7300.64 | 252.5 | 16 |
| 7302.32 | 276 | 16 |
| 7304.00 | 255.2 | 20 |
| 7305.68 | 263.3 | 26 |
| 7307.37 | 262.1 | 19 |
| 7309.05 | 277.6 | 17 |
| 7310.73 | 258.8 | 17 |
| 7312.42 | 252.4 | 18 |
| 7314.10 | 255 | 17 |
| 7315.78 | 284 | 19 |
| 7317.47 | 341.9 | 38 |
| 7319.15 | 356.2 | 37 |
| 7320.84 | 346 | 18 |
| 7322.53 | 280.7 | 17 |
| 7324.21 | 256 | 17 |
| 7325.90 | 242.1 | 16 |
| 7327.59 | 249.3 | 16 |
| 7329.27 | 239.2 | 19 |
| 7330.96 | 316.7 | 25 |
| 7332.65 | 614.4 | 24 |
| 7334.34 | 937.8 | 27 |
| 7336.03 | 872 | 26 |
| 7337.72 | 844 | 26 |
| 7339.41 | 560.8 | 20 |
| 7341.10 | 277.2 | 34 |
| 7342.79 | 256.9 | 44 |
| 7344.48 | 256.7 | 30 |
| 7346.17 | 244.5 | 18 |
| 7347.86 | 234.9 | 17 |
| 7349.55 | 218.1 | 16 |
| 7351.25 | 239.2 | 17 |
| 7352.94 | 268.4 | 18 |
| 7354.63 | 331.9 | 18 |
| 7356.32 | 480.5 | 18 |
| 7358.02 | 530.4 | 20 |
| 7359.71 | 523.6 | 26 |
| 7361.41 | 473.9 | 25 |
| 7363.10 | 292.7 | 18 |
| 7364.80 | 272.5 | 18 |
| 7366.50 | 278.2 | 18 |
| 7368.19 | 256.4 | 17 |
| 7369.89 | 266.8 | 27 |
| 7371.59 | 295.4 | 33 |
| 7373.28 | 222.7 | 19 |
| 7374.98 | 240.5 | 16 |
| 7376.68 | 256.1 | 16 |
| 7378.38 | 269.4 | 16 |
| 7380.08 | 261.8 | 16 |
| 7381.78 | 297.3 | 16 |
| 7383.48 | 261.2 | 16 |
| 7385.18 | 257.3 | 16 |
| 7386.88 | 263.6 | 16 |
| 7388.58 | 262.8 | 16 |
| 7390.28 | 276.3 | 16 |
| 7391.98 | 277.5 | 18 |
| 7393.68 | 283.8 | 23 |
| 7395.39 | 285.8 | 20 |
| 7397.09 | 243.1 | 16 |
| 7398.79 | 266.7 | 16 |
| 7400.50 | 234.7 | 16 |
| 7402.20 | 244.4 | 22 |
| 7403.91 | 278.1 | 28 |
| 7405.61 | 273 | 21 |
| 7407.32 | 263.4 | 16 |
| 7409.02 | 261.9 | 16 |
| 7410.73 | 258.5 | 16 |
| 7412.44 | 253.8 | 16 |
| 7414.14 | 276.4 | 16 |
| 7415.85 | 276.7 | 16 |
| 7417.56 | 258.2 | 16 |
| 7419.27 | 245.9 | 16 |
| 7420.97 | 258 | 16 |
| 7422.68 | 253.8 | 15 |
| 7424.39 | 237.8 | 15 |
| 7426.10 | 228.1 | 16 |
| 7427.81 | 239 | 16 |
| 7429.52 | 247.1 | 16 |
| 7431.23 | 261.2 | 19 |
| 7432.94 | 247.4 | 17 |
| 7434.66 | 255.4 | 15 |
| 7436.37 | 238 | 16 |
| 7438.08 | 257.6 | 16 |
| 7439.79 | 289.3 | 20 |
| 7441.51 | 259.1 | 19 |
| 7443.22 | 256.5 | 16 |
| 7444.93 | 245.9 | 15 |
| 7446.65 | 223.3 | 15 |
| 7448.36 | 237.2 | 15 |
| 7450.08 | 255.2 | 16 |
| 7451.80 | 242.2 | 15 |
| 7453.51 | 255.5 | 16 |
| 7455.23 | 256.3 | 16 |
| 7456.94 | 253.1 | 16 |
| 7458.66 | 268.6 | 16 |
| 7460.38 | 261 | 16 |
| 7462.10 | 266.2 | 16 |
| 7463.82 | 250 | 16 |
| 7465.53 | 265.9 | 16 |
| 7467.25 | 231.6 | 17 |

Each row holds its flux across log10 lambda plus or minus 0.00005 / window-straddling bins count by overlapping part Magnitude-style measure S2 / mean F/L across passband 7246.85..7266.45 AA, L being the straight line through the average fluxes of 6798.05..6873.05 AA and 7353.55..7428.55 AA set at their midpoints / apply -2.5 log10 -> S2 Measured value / 0.152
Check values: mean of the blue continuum 258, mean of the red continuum 286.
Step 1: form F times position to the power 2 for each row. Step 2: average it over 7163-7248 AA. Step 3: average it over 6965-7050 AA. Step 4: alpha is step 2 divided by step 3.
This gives 1.1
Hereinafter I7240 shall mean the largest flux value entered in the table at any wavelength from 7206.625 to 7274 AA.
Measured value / 291.5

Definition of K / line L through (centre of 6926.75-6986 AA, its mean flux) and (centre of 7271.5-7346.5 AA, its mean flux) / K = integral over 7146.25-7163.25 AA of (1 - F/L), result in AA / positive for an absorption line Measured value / 1.9 AA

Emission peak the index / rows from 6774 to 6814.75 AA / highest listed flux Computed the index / 299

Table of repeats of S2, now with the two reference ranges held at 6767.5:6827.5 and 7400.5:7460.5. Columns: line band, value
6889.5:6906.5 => 0.04 mag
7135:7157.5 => -0.01 mag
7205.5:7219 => 0.07 mag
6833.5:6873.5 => 0.06 mag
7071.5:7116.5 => 0.07 mag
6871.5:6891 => 0.06 mag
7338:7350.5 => -0.23 mag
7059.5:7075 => 0.06 mag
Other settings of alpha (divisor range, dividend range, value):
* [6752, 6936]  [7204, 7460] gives 1.26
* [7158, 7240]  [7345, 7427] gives 1.16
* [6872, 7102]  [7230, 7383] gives 1.33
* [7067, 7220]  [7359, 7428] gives 1.16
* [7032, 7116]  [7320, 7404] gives 1.47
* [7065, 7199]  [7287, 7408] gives 1.31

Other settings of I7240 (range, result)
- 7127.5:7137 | 279.7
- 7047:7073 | 278.6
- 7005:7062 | 281.4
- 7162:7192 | 281.9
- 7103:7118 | 278.1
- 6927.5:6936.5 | 262.6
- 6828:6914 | 305.3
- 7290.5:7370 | 937.8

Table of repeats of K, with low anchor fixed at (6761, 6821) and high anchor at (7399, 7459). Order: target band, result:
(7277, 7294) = -0.6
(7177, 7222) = 0.2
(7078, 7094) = 0.9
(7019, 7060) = 2.0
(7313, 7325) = -2.1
